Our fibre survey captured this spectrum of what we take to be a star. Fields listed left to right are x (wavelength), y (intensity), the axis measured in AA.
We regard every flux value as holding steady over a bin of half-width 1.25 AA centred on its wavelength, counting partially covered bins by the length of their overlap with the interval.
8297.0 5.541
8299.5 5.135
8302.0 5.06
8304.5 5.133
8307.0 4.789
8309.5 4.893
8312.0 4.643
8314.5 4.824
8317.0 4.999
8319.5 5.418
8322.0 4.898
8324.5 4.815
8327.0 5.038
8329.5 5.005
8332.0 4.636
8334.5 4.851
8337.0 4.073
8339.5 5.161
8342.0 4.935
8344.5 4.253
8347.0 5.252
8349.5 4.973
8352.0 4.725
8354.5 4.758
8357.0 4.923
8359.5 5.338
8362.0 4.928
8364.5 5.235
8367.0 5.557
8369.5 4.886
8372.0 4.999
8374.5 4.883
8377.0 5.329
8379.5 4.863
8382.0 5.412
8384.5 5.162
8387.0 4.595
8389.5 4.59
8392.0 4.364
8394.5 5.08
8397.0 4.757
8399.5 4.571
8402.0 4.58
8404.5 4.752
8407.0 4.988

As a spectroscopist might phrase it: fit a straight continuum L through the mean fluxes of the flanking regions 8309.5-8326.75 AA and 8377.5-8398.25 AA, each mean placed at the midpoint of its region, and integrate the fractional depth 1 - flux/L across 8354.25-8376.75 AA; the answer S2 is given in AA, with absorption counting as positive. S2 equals -0.9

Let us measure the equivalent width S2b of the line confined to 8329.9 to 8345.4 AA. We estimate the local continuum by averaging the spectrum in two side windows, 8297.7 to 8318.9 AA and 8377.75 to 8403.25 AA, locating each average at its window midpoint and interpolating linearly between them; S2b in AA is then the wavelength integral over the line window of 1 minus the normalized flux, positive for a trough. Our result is 0.7 AA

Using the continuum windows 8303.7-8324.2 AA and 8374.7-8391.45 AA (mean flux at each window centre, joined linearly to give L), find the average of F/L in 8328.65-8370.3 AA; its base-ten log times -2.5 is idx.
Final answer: 0.01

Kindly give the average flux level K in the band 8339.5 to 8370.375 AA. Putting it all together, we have 4.99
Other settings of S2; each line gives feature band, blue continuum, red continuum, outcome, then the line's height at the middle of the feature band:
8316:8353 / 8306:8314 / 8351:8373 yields 0.25 AA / 4.9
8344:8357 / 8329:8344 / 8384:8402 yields -0.29 AA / 4.73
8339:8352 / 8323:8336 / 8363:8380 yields 0.19 AA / 4.95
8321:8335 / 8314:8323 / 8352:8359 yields 0.38 AA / 5.01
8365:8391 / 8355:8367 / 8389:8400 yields -0.64 AA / 4.9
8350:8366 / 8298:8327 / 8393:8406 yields -0.46 AA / 4.85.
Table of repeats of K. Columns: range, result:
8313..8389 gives 4.95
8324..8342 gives 4.81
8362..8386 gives 5.13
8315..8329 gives 5.02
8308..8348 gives 4.85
